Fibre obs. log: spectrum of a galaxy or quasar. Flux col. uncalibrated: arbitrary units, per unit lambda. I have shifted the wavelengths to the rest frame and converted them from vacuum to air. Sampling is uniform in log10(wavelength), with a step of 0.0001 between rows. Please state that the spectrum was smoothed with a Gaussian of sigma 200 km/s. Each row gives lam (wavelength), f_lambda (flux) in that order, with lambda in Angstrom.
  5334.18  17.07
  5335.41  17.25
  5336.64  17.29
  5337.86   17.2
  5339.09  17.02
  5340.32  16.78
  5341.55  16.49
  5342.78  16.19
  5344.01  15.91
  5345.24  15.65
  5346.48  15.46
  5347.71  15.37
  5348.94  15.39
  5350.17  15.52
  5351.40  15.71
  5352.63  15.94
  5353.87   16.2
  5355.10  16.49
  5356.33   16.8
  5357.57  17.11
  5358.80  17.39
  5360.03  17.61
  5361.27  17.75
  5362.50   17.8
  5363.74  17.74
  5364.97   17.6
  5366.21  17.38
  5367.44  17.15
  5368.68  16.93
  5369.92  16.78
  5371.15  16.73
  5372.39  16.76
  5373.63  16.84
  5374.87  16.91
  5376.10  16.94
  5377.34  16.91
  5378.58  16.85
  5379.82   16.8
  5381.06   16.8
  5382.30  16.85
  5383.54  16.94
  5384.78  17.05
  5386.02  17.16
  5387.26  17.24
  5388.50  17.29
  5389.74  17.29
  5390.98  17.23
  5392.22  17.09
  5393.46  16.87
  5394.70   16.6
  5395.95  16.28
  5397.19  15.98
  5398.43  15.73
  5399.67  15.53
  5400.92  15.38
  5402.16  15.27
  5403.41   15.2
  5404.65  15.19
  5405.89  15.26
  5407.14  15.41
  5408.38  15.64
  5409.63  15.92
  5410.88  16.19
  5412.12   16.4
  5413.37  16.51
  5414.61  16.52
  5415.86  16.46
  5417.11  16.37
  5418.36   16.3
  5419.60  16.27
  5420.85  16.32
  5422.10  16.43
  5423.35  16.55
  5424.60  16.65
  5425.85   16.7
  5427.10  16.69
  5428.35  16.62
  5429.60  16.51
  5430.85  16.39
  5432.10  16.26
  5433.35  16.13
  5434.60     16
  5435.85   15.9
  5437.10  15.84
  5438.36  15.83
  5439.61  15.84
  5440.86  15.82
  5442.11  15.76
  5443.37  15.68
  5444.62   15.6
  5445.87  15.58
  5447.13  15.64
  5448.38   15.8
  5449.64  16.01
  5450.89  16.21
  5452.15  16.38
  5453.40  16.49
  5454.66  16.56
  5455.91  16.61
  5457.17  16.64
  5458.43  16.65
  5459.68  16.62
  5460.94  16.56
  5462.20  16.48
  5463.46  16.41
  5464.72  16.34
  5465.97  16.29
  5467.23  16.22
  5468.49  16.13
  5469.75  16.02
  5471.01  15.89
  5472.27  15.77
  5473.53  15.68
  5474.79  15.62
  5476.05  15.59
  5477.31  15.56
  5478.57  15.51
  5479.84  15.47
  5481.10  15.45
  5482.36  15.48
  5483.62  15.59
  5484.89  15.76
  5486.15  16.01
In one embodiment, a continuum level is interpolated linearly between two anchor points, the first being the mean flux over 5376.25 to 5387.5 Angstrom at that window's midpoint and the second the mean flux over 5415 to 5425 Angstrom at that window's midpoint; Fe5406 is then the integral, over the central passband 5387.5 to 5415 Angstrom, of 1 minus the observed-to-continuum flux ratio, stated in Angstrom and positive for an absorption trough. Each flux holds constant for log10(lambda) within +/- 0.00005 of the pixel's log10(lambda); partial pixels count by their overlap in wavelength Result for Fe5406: 0.9 Angstrom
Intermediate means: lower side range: 16.9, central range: 16.1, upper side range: 16.4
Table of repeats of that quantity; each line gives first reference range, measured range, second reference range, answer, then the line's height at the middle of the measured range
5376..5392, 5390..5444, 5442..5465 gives 1.6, 16.6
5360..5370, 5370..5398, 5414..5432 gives 0.4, 17.1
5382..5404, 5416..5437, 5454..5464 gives 0.2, 16.5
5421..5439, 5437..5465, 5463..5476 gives 0.0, 16.2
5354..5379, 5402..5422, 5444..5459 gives 0.8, 16.6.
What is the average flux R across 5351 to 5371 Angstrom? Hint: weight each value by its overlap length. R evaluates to 17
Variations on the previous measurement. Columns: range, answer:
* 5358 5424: 16.6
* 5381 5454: 16.2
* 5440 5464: 16.2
